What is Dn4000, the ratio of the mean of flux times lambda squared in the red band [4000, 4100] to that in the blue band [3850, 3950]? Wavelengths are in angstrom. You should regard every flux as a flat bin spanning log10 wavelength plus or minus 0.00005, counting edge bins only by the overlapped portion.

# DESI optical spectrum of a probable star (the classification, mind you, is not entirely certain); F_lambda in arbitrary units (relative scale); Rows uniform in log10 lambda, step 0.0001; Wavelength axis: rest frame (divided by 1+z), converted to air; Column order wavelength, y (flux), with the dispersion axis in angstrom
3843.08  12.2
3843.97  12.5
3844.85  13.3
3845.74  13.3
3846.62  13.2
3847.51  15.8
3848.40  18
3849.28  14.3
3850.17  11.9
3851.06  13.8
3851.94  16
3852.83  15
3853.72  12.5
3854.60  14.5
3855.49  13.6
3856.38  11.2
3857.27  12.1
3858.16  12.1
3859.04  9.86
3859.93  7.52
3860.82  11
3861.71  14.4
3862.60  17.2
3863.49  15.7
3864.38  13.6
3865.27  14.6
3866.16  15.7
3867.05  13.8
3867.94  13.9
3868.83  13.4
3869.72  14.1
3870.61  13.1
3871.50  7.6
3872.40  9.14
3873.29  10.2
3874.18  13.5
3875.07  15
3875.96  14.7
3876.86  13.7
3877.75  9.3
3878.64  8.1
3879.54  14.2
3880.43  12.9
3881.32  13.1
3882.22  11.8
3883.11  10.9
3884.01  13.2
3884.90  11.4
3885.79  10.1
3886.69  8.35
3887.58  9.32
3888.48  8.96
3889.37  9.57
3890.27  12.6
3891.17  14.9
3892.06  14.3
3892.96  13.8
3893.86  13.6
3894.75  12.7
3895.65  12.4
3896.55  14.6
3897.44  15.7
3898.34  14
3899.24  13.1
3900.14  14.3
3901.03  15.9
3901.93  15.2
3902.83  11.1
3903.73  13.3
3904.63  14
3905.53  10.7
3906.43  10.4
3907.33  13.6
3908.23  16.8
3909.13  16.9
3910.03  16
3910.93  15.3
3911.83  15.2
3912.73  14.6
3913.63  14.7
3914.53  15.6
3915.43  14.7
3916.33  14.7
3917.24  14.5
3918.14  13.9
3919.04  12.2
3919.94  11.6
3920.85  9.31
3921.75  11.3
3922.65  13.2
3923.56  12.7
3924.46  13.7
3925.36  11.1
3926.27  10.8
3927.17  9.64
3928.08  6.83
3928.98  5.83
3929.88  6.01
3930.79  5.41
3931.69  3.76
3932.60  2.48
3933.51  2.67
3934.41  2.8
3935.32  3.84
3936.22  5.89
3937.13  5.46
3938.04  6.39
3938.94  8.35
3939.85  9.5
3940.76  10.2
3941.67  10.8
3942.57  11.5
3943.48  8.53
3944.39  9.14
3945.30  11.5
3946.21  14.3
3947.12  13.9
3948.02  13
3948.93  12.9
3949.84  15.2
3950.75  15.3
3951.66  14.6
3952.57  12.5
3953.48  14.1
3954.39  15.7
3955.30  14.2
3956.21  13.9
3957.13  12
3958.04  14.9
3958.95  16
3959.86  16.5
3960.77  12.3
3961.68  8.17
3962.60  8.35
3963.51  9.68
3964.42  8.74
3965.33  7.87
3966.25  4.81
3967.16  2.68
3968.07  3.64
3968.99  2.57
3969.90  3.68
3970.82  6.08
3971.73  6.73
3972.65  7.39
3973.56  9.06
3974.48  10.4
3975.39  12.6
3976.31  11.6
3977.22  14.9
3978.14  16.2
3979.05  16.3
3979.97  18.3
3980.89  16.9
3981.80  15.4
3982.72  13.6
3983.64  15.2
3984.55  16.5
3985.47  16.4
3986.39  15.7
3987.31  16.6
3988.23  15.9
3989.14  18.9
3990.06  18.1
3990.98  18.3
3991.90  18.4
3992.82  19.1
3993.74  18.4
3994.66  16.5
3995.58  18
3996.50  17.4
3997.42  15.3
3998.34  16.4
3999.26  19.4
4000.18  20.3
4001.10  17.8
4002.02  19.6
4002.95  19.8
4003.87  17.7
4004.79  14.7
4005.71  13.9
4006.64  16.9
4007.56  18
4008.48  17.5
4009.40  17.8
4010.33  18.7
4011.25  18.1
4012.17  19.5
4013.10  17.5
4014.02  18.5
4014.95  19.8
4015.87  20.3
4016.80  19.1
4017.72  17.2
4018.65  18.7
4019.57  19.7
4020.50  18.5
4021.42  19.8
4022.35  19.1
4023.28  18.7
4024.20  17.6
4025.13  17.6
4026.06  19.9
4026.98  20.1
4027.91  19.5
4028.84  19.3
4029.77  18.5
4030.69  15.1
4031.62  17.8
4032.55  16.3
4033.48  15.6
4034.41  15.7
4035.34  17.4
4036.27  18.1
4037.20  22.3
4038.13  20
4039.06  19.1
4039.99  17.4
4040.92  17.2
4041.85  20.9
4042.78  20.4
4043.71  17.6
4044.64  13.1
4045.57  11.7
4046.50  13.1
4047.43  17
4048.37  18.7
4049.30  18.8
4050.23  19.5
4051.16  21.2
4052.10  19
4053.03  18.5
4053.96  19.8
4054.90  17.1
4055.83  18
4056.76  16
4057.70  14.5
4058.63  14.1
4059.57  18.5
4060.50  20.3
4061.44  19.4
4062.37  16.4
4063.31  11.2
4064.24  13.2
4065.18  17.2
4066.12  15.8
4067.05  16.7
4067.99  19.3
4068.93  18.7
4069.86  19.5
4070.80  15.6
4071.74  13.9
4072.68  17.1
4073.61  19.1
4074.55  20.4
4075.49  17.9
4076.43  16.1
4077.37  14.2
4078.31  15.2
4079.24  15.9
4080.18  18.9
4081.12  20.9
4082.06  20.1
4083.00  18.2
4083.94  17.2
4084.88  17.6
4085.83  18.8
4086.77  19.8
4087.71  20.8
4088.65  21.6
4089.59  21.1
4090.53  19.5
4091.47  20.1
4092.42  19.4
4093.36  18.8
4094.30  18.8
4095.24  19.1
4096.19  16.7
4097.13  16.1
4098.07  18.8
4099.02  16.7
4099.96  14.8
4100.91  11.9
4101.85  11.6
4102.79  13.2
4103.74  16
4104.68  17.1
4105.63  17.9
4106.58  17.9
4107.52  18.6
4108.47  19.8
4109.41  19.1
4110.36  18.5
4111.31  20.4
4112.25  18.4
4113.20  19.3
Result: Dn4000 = 1.6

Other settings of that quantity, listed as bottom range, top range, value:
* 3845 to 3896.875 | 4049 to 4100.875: 1.55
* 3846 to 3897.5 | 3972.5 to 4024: 1.43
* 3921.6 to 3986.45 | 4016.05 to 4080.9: 1.75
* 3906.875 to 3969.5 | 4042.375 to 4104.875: 1.72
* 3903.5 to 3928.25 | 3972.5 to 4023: 1.35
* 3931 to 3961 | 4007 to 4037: 1.78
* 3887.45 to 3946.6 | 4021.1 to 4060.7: 1.68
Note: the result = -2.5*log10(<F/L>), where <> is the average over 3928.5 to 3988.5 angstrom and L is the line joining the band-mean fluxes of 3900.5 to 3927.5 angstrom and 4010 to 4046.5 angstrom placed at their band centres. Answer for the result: 0.40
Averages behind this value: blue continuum 13.4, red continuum 18.2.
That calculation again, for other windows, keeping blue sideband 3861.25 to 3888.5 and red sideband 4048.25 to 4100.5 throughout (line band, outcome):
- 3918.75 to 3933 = 0.45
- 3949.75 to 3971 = 0.36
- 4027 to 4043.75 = -0.09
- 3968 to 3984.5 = 0.31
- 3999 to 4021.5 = -0.14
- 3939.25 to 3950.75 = 0.21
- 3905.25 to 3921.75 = -0.03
